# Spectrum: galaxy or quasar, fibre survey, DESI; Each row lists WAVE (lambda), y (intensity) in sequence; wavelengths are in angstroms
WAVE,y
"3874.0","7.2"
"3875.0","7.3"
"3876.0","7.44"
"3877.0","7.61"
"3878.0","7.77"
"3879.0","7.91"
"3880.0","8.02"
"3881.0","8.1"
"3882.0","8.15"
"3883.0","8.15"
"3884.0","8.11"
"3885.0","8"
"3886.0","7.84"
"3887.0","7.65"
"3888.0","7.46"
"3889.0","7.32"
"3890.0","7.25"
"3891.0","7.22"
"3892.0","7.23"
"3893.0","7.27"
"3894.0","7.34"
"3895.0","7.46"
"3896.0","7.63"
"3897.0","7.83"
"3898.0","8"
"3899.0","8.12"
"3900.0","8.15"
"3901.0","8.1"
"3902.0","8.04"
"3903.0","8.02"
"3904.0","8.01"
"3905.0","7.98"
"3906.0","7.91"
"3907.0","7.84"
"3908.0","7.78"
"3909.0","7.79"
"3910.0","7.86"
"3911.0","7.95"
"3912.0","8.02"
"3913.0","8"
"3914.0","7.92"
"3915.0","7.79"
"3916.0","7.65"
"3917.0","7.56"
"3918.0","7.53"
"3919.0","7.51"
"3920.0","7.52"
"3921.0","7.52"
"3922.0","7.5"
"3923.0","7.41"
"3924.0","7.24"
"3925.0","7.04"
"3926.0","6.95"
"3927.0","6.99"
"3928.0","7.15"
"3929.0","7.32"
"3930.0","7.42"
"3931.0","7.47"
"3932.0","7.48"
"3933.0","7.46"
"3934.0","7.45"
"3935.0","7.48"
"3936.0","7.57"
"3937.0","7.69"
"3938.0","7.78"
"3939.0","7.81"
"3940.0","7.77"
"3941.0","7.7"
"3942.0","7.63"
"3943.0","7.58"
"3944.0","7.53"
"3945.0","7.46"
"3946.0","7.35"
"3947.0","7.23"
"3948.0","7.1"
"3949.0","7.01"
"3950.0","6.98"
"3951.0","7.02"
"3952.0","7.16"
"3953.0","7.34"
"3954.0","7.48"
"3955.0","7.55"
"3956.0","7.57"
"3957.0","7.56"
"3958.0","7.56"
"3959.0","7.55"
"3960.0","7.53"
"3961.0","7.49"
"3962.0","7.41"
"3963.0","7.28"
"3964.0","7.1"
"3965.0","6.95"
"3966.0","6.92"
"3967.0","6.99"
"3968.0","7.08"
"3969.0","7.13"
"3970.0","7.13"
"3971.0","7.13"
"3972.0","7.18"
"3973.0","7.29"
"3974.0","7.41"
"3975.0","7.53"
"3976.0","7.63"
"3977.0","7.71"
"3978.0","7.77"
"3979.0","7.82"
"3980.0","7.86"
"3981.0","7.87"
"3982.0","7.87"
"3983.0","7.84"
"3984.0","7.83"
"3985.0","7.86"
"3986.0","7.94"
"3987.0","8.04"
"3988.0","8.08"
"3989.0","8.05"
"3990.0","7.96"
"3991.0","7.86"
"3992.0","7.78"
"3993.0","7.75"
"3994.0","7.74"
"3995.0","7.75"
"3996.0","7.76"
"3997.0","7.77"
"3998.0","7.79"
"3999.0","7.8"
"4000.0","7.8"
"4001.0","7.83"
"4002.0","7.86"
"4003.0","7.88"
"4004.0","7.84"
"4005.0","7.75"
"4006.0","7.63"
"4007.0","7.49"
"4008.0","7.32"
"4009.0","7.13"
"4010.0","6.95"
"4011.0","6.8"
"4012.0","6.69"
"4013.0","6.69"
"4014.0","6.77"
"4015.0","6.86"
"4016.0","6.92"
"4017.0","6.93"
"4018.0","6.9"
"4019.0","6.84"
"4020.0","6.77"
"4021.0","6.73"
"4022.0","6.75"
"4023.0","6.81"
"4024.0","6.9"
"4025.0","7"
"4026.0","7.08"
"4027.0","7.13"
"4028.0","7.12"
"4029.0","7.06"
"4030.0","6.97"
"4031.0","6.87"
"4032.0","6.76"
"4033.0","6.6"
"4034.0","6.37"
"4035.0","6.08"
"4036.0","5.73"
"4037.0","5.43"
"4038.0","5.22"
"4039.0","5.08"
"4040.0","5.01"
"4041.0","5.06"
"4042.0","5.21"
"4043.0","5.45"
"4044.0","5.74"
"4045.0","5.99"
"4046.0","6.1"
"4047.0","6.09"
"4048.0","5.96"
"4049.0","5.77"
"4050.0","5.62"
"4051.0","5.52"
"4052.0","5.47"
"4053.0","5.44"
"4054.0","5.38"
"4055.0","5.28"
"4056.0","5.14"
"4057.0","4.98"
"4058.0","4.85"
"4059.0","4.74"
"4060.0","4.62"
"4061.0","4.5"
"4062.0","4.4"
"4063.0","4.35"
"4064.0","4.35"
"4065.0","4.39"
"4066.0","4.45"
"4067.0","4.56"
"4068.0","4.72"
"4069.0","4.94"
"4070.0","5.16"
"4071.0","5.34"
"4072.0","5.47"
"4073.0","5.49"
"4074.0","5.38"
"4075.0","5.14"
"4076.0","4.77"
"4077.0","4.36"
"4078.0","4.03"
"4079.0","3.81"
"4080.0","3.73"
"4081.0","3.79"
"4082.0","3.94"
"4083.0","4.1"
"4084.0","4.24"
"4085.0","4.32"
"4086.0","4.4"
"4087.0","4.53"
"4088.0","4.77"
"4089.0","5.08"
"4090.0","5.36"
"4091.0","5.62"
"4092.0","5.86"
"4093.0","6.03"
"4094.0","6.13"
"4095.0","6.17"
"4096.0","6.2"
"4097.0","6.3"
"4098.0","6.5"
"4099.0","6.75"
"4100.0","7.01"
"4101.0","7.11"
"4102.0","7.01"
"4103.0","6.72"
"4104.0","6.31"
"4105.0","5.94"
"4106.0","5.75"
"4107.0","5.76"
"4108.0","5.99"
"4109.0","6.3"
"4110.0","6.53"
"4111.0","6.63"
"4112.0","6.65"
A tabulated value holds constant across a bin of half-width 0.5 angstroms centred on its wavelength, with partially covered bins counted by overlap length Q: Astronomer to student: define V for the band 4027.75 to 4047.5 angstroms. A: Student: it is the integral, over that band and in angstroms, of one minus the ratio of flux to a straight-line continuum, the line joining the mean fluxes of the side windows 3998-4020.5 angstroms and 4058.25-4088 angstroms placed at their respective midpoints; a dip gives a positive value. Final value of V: 0.3 angstroms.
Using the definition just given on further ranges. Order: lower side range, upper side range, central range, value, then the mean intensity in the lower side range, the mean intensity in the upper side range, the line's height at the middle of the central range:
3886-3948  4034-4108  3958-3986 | -2.8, 7.6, 5.3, 6.78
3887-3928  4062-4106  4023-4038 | -1.6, 7.64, 5.22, 5.95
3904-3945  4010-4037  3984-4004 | -2.4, 7.59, 6.75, 7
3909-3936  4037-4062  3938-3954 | -0.6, 7.51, 5.33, 7.11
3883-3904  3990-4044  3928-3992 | -2.0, 7.72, 6.91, 7.28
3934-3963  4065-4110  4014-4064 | 1.3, 7.46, 5.35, 6.09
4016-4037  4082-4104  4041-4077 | 6.3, 6.74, 5.7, 6.23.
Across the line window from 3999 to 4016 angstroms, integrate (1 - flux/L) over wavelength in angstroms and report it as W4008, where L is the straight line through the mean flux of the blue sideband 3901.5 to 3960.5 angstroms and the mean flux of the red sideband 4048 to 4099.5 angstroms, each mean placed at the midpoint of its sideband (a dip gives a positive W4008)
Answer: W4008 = -3.1 angstroms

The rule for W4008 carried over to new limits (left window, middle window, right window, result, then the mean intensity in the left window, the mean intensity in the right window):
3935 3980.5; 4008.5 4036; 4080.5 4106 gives -1.09 angstroms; 7.41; 5.61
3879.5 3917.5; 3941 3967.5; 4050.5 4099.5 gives -1.58 angstroms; 7.8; 5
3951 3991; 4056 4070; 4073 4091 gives 1.08 angstroms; 7.52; 4.52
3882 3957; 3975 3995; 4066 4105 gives -3.49 angstroms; 7.58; 5.29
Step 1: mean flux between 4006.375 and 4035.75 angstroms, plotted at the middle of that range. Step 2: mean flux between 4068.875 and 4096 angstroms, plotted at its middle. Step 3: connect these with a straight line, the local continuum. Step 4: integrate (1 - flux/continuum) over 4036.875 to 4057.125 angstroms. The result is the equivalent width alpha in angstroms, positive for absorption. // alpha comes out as 1.8 angstroms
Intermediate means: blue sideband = 6.87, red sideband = 4.91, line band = 5.48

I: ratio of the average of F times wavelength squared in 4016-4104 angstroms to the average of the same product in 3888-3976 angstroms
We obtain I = 0.80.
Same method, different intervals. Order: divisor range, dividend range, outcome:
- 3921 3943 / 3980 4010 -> 1.08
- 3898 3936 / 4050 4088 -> 0.67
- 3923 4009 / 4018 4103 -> 0.77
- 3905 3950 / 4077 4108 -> 0.78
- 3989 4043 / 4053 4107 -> 0.77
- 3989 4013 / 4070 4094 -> 0.66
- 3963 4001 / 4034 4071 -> 0.71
